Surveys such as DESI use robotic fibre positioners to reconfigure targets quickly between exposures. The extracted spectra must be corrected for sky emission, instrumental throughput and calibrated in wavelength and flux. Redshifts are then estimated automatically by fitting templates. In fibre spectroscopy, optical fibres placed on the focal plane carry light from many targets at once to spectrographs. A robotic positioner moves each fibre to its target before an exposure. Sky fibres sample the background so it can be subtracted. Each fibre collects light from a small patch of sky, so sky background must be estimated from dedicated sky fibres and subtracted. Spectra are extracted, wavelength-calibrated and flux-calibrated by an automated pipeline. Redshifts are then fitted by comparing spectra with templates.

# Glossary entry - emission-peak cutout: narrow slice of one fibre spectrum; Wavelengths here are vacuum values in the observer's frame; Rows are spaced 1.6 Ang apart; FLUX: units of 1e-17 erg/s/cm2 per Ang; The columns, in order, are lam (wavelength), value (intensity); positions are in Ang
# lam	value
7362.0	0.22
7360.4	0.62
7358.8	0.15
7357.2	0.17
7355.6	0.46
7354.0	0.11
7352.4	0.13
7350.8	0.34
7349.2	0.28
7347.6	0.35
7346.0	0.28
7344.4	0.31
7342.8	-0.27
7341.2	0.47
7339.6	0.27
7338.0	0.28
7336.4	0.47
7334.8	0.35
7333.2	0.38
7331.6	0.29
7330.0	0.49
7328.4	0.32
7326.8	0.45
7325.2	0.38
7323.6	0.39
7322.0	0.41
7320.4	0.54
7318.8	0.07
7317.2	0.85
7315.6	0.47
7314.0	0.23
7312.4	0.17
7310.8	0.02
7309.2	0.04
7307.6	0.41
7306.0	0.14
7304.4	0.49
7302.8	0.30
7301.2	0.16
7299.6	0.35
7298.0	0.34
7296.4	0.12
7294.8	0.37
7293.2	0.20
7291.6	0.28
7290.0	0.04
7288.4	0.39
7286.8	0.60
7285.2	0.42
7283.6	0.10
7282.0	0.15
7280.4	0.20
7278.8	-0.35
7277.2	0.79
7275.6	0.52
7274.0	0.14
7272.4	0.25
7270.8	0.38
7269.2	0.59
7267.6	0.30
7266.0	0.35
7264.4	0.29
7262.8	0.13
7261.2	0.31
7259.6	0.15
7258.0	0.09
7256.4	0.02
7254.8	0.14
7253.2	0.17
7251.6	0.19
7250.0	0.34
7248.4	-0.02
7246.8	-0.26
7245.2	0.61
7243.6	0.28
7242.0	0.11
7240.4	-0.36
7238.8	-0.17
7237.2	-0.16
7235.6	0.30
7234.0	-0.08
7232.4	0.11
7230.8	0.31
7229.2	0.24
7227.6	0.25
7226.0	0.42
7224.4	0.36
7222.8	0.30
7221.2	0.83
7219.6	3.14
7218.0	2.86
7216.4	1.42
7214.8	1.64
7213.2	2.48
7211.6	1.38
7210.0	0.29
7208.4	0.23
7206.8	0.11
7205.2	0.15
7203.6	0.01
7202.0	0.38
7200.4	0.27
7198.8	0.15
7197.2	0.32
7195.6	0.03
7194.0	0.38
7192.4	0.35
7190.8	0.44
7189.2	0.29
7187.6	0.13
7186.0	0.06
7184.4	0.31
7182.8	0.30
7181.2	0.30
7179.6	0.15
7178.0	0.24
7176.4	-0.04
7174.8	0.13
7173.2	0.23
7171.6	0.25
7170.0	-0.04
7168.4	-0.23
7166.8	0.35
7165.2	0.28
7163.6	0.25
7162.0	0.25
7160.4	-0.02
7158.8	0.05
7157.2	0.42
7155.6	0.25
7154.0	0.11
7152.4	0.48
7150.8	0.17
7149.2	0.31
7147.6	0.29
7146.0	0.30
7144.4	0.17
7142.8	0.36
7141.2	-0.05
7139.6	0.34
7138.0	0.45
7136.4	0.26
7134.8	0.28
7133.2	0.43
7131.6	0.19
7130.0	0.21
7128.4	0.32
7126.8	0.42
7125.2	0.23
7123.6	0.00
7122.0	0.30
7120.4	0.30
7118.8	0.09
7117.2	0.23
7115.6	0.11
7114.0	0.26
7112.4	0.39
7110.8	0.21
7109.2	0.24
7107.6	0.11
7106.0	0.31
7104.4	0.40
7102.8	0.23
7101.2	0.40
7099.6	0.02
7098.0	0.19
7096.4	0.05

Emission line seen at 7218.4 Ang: [O II] 3727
